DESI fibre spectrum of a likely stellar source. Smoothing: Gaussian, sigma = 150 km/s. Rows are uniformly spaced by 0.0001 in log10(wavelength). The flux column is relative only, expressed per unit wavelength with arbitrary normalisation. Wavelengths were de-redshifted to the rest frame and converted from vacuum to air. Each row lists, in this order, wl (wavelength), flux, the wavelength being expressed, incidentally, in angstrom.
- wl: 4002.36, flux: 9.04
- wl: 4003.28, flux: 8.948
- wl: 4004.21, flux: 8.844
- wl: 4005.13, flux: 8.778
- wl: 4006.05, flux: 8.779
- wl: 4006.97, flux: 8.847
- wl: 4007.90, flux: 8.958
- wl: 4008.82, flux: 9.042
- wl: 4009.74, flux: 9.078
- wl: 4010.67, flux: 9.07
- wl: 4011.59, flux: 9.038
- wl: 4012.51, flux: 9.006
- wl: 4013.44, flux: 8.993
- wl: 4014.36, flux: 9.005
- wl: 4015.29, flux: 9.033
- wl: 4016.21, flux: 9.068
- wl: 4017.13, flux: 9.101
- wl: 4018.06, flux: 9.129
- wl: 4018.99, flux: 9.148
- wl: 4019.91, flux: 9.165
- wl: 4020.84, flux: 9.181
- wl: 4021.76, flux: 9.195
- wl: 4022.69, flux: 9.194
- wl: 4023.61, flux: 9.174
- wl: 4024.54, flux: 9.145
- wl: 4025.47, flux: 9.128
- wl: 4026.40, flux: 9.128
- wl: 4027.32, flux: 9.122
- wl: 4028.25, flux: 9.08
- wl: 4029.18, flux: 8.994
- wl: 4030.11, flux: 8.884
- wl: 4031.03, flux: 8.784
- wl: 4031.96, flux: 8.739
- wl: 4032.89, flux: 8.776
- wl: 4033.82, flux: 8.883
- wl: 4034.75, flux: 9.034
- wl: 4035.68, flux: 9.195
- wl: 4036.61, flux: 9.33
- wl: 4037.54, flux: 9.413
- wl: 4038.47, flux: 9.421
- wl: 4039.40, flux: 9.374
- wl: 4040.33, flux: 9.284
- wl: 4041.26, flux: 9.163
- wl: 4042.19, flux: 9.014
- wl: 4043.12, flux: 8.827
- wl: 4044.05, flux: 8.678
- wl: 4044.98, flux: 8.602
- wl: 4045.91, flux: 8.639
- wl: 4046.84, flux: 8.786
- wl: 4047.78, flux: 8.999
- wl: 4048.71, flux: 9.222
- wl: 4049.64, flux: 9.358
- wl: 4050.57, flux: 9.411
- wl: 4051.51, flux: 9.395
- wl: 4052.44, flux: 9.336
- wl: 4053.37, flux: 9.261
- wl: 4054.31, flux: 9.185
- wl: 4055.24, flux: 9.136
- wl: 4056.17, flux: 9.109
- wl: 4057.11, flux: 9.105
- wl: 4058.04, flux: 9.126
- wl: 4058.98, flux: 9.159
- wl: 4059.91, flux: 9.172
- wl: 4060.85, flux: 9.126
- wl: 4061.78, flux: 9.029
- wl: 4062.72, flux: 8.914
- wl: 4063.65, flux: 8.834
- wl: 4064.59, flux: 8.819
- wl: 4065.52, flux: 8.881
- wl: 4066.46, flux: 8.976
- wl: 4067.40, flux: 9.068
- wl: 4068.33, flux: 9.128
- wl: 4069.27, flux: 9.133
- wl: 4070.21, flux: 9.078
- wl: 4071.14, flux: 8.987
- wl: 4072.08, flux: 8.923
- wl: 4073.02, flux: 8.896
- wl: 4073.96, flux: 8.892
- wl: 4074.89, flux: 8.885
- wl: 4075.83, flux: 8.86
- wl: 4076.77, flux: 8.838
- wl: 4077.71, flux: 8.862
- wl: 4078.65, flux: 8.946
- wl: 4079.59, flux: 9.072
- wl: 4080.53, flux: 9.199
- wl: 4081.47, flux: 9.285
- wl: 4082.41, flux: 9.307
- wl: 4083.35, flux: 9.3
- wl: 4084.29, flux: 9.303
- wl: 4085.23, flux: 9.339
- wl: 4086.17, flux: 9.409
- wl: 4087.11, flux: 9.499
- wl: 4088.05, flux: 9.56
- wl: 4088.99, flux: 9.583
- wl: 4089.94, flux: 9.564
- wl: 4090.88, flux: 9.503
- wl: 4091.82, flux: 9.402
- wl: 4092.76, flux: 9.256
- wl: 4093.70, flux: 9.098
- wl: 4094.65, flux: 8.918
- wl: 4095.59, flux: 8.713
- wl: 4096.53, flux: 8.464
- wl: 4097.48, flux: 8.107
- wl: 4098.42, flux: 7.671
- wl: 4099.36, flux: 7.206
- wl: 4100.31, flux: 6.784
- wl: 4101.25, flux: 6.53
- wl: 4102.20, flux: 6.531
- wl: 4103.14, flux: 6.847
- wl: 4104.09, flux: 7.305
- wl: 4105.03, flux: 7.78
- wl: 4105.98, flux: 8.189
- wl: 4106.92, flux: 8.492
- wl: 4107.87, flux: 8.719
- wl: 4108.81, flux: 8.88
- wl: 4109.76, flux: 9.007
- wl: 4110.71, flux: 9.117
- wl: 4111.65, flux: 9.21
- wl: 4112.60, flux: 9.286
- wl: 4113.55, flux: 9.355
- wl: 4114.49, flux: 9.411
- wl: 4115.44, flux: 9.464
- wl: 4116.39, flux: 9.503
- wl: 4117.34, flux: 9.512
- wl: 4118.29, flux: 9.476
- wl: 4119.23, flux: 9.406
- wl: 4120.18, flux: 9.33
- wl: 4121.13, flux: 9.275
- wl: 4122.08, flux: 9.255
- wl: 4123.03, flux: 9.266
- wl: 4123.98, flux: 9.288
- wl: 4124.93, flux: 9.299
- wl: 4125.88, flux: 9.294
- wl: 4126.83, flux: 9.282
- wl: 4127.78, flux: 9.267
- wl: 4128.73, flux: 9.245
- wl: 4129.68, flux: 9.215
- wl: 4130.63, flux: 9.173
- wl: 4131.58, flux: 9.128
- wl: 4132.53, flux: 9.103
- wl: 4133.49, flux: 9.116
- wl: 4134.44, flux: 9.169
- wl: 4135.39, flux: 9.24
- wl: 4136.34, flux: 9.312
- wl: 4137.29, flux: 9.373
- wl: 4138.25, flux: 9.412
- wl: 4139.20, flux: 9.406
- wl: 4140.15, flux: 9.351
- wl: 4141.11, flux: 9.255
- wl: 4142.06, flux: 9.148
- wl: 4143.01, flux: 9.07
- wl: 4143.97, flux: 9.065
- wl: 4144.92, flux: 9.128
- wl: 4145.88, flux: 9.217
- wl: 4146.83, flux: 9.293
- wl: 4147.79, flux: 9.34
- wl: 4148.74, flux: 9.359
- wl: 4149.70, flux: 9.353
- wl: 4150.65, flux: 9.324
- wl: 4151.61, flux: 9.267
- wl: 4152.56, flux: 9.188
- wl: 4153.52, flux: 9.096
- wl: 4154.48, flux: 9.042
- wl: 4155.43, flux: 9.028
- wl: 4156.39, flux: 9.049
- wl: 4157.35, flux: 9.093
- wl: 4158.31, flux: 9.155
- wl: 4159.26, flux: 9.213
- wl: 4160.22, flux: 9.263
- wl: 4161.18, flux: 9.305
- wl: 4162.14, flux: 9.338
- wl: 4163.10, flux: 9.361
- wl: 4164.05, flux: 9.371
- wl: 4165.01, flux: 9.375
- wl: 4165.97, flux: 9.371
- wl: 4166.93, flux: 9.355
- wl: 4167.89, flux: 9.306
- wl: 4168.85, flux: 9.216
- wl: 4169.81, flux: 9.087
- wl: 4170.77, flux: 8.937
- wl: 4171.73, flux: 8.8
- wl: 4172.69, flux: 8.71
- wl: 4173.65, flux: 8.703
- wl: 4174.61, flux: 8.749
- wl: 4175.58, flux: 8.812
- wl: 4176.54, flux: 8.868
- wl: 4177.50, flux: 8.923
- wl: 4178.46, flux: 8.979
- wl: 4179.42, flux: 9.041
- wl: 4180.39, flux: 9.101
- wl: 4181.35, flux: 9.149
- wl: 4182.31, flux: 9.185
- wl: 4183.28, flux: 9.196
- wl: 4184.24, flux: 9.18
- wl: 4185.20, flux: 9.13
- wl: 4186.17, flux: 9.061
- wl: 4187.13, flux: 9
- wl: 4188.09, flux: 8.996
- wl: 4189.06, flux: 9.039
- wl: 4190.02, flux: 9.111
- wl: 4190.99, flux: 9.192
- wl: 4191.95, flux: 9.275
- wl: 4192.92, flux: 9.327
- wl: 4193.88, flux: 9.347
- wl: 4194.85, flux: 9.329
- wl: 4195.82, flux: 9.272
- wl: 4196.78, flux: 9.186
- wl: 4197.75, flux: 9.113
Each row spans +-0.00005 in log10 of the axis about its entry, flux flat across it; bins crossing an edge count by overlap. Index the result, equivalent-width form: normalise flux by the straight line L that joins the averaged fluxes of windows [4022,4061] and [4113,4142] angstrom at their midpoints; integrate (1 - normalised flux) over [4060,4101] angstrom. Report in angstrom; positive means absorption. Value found 1.1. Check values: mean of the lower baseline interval 9.09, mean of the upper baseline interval 9.3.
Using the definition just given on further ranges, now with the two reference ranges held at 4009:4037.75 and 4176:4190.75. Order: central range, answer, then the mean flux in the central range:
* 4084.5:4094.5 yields -0.37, 9.4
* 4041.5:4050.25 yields 0.14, 8.92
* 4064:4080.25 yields 0.20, 8.96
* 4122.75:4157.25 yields -0.60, 9.22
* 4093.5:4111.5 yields 2.07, 8.02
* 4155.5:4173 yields -0.23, 9.18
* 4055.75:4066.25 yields 0.05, 9.02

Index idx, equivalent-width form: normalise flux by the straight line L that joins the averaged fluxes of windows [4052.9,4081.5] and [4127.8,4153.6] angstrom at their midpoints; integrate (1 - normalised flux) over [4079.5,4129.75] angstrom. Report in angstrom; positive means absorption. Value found 1.41 angstrom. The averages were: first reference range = 9.02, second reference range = 9.24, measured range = 8.88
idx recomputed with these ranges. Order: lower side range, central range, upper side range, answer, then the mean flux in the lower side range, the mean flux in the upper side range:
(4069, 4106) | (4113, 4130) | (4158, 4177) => -0.92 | 8.68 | 9.12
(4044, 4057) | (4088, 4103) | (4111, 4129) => 1.44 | 9.09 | 9.34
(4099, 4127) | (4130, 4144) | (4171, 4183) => -0.73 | 8.68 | 8.92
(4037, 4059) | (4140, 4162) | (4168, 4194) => -0.34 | 9.12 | 9.04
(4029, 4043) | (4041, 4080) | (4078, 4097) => 0.57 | 9.08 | 9.23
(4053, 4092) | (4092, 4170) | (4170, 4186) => 0.51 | 9.13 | 8.97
